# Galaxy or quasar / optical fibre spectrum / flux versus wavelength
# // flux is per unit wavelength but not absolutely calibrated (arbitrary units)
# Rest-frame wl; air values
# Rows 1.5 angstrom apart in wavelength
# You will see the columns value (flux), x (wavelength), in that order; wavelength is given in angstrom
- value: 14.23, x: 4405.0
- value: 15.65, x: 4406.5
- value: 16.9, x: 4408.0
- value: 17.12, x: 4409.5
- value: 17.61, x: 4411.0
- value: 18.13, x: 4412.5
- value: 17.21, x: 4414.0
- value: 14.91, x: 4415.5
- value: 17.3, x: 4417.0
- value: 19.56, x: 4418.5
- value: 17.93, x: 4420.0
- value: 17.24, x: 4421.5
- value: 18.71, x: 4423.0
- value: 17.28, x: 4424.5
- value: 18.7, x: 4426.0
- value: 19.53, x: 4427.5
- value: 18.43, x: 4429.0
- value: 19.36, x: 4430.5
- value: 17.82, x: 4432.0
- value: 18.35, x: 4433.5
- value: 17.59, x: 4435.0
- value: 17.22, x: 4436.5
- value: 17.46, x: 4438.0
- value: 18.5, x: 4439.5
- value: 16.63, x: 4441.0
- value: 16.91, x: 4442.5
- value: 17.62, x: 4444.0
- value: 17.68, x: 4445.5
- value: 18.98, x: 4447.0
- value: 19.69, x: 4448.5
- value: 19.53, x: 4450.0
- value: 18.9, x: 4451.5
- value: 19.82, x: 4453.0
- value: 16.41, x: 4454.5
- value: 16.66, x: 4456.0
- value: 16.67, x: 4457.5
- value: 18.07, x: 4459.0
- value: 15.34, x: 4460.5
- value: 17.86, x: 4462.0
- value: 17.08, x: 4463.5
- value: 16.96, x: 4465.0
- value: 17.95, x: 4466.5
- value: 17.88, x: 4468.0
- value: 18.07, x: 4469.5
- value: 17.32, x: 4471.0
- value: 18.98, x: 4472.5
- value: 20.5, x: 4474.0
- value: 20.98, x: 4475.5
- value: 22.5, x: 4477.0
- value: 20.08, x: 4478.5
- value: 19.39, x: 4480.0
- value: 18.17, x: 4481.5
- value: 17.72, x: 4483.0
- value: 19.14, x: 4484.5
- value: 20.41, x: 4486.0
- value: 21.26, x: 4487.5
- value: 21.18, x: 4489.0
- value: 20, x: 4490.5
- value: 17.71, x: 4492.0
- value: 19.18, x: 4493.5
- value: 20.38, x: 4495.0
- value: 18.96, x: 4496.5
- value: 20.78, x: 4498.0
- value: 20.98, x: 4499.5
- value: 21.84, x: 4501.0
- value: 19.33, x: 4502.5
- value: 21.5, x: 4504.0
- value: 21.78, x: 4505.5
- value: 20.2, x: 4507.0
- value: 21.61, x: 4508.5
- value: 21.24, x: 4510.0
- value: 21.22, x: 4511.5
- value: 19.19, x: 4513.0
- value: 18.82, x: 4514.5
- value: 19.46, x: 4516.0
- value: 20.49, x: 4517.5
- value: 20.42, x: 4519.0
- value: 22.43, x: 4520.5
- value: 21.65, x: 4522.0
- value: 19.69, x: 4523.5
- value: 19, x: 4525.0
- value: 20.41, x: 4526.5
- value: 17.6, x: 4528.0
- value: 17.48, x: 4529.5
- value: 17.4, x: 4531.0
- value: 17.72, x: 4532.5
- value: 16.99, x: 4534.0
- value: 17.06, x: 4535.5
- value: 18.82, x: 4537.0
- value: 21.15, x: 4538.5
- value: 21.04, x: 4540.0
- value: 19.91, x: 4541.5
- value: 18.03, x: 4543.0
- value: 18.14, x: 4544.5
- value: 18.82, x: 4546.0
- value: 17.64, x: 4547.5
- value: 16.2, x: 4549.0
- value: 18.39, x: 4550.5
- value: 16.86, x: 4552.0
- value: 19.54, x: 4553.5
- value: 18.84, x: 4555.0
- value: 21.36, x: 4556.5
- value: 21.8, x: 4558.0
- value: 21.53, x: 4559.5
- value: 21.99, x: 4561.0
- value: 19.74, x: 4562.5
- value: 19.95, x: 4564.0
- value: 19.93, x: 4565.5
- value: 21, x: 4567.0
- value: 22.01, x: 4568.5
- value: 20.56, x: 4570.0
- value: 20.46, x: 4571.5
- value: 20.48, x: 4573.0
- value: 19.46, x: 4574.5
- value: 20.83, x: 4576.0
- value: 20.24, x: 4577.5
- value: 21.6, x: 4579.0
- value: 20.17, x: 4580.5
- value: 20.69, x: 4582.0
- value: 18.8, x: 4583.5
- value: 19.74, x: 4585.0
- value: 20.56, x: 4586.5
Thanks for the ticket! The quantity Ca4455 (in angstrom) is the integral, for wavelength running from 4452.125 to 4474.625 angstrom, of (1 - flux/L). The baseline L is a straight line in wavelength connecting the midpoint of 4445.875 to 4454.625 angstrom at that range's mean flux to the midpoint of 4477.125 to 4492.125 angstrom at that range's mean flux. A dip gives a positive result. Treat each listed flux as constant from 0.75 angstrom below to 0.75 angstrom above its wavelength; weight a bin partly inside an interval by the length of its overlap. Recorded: 1.85 angstrom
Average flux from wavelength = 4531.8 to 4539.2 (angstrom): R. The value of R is 18.3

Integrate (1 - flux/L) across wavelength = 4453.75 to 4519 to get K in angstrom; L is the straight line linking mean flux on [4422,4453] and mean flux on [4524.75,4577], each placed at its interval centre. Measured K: -2.0 angstrom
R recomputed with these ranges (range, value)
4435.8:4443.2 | 17.3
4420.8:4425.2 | 17.8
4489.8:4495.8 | 19.3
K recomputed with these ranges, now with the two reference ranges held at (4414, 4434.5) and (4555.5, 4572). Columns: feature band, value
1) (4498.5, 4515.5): -0.8 angstrom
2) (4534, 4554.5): 2.0 angstrom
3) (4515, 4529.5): 0.1 angstrom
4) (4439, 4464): 1.1 angstrom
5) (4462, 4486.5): 0.2 angstrom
